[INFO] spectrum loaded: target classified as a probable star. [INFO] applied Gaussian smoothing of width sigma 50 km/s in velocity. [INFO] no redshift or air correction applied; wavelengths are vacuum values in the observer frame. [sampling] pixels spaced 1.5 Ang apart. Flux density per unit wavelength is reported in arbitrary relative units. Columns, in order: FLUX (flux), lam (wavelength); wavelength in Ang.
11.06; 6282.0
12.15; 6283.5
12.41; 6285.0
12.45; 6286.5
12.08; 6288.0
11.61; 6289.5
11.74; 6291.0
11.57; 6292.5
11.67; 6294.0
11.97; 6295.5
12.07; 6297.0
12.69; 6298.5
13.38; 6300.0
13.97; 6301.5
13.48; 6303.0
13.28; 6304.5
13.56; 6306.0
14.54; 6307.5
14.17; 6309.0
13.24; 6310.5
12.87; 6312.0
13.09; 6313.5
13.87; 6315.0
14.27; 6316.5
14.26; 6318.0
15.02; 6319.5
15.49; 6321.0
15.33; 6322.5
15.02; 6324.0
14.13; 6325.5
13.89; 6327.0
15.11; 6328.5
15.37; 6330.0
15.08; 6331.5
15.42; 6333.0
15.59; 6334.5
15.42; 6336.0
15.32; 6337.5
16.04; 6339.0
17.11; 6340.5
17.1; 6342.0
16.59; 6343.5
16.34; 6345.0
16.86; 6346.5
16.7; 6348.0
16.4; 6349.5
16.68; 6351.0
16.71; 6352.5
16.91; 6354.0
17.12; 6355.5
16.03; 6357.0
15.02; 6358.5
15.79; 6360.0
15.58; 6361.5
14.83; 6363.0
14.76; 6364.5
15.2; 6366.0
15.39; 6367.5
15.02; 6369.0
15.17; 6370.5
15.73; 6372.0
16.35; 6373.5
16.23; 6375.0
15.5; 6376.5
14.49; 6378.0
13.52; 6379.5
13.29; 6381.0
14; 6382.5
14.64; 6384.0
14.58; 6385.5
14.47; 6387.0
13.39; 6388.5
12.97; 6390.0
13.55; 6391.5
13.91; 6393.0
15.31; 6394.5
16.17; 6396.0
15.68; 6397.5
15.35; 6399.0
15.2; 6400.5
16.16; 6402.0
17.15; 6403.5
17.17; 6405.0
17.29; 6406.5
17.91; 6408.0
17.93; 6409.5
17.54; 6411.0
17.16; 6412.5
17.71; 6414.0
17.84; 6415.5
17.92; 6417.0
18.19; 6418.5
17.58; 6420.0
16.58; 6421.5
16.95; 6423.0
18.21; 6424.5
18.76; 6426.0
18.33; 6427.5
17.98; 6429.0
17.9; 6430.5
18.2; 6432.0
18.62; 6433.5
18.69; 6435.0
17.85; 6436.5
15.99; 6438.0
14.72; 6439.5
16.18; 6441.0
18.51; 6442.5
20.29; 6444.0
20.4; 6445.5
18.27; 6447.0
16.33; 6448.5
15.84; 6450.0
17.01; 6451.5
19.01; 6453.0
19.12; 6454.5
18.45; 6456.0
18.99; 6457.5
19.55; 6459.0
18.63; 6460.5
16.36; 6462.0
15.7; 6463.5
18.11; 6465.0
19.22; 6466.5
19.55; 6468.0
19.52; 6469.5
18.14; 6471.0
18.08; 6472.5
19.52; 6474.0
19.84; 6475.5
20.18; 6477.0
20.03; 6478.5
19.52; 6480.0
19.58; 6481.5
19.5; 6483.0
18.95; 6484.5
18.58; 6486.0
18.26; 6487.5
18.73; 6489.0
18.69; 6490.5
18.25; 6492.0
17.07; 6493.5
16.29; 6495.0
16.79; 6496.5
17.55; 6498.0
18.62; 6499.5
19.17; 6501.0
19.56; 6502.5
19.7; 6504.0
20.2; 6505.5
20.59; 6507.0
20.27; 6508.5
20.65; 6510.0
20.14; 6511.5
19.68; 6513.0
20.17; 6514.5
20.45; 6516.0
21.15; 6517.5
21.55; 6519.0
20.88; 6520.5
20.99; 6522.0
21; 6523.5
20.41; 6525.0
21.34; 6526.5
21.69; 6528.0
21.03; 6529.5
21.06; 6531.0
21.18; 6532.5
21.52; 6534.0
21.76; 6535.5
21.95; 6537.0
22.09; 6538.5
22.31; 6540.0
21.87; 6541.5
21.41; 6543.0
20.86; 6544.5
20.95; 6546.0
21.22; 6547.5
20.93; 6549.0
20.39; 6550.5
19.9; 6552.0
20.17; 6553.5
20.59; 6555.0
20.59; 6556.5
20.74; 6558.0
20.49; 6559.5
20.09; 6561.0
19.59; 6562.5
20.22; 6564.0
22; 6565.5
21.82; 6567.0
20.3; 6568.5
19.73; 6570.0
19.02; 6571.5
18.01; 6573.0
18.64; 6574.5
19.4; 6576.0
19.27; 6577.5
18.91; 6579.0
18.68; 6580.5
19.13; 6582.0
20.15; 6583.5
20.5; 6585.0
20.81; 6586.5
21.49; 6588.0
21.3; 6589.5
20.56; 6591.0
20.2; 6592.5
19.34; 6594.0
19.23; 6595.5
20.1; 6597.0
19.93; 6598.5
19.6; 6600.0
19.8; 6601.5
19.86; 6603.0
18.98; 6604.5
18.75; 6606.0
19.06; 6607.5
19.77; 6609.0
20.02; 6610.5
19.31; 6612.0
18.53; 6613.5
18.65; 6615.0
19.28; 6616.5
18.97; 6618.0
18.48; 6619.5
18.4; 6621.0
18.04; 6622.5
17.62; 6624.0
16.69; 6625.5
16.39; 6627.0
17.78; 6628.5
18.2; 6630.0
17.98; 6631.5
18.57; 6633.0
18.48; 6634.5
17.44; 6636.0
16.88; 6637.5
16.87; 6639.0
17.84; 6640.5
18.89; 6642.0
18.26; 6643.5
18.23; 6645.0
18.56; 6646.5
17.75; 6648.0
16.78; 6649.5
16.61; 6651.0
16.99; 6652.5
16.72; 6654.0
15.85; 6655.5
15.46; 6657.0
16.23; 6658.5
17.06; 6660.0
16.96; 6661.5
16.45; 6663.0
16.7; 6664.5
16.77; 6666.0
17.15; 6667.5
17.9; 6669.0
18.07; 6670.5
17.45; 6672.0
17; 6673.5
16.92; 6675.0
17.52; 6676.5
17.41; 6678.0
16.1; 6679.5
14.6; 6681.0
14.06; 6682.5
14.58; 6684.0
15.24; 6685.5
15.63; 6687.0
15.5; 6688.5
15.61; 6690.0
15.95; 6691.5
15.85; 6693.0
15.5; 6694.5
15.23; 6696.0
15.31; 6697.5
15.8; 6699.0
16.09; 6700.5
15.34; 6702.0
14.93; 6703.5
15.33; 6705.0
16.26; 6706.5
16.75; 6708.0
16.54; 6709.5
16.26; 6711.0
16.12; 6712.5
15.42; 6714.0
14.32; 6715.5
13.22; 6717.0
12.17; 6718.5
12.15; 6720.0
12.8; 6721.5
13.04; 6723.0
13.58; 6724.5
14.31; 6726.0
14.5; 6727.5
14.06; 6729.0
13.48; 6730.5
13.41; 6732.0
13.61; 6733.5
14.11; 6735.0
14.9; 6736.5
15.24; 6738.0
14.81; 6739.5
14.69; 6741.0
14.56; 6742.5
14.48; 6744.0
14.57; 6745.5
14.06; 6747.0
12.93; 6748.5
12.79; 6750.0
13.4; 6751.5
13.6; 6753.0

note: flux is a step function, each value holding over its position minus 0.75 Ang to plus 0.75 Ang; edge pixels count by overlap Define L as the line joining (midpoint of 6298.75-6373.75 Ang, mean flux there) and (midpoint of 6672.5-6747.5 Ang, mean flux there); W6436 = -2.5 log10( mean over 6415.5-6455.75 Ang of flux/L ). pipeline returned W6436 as -0.18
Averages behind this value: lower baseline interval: 15.2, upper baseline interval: 15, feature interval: 17.8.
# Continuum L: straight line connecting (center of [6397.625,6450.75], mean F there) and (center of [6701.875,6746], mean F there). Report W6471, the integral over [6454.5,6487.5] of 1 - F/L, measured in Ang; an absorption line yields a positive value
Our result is -3.56 Ang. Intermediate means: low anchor 17.5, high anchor 14.5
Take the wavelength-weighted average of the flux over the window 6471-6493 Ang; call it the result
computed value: 19.1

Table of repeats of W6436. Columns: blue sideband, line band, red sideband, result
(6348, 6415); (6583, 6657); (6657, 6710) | -0.162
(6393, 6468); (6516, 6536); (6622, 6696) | -0.222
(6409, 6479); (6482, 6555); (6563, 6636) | -0.083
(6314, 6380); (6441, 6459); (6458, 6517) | -0.017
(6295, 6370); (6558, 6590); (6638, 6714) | -0.240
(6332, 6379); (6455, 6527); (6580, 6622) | -0.076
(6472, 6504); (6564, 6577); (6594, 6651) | -0.074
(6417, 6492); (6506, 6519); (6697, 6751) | -0.170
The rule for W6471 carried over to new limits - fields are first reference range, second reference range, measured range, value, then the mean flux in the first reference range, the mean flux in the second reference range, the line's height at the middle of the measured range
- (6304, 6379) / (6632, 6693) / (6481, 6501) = -2.8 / 15.3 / 16.8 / 16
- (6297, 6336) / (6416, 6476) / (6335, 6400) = 1.1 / 14.2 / 18.1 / 15.7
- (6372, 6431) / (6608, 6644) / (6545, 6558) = -2.3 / 16.2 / 18.2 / 17.5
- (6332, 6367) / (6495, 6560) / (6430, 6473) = 1.3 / 16.1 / 20.5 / 18.6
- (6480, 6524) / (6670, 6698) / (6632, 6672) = -1.8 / 19.4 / 16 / 16.6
